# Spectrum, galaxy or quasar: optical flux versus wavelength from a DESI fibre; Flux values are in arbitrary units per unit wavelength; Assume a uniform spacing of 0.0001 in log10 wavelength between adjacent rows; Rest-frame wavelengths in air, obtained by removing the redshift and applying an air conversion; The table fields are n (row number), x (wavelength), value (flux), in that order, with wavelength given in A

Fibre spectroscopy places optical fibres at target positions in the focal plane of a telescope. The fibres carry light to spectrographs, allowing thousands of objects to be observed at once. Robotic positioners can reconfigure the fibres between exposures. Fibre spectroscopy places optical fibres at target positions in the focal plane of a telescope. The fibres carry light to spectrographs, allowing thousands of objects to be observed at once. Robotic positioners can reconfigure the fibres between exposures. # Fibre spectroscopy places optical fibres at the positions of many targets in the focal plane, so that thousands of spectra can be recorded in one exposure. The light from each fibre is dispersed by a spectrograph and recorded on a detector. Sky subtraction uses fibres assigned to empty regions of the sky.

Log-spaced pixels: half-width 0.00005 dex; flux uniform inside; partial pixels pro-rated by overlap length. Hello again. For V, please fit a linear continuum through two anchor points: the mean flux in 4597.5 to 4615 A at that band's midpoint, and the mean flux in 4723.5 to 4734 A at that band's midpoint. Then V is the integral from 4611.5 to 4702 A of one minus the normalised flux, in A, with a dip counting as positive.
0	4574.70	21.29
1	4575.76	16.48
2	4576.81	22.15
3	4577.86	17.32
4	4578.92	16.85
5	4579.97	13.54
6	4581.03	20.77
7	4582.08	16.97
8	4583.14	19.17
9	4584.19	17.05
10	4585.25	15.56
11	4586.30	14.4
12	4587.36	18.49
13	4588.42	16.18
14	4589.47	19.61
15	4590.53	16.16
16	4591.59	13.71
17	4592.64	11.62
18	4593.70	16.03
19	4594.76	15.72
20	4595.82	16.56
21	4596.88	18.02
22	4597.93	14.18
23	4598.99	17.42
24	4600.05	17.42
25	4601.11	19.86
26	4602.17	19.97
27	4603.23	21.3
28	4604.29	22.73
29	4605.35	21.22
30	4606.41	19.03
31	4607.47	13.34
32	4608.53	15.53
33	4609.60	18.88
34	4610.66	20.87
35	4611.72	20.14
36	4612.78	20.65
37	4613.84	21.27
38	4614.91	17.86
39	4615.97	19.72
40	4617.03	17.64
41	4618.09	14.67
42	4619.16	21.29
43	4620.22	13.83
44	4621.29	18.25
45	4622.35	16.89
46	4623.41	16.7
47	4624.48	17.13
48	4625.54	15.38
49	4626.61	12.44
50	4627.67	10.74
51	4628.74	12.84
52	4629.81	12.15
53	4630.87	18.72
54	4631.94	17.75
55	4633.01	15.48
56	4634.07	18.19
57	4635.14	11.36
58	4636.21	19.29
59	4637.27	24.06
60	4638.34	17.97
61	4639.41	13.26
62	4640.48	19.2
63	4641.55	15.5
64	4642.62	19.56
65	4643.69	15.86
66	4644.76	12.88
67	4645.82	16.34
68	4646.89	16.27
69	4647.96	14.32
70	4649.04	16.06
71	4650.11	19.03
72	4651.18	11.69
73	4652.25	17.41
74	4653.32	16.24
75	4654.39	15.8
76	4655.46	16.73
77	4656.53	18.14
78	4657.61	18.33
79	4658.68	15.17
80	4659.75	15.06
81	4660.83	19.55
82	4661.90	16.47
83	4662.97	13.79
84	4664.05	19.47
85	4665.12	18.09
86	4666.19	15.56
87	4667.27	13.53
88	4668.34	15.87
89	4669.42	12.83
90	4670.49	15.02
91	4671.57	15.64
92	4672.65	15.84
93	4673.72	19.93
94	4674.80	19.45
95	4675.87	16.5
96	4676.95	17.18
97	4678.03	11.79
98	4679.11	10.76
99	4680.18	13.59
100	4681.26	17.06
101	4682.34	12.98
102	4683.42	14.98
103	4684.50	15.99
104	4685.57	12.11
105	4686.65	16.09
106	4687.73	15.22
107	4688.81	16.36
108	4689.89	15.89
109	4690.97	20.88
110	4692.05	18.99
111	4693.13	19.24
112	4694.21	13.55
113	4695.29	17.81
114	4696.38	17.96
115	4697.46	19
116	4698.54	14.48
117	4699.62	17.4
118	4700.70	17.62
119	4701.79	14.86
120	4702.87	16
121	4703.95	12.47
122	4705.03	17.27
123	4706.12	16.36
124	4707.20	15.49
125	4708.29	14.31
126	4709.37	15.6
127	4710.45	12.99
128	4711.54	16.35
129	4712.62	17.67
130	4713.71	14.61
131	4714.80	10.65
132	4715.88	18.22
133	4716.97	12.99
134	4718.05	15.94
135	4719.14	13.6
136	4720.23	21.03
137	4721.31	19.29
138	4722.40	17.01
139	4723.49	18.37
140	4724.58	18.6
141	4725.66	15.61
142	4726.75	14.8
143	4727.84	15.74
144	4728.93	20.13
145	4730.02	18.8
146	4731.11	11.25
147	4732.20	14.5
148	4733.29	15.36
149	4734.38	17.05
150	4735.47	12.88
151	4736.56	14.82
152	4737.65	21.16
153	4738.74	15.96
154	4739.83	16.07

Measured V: 7.24 A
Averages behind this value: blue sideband 19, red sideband 16.2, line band 16.4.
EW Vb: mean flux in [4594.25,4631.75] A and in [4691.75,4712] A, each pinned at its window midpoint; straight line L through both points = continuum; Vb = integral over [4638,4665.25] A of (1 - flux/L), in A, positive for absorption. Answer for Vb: 0.7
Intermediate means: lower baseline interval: 17.4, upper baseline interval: 16.2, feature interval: 16.4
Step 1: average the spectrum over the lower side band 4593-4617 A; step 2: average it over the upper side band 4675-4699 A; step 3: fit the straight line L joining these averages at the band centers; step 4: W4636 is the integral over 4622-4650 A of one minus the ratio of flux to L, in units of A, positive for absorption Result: 2.3 A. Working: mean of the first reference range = 18.5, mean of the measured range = 16.1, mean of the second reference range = 15.9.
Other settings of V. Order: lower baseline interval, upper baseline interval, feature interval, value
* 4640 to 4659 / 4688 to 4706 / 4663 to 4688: 1.8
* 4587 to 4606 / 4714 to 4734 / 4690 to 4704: -0.5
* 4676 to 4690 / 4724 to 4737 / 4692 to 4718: -1.2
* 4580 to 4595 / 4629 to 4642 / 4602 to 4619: -2.5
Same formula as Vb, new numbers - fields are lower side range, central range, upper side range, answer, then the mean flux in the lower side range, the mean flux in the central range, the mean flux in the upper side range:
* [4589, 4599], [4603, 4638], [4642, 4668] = -3.2 A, 15.8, 17.5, 16.3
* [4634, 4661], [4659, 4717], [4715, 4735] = 2.3 A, 16.6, 15.9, 16.5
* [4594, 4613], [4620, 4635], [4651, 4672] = 1.8 A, 18.4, 15.4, 16.1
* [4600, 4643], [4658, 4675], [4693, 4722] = 0.5 A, 17.6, 16.3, 16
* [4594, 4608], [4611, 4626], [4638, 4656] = -0.5 A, 18.2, 18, 16.1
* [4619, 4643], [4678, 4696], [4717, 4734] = 0.9 A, 16.3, 15.6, 16.6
